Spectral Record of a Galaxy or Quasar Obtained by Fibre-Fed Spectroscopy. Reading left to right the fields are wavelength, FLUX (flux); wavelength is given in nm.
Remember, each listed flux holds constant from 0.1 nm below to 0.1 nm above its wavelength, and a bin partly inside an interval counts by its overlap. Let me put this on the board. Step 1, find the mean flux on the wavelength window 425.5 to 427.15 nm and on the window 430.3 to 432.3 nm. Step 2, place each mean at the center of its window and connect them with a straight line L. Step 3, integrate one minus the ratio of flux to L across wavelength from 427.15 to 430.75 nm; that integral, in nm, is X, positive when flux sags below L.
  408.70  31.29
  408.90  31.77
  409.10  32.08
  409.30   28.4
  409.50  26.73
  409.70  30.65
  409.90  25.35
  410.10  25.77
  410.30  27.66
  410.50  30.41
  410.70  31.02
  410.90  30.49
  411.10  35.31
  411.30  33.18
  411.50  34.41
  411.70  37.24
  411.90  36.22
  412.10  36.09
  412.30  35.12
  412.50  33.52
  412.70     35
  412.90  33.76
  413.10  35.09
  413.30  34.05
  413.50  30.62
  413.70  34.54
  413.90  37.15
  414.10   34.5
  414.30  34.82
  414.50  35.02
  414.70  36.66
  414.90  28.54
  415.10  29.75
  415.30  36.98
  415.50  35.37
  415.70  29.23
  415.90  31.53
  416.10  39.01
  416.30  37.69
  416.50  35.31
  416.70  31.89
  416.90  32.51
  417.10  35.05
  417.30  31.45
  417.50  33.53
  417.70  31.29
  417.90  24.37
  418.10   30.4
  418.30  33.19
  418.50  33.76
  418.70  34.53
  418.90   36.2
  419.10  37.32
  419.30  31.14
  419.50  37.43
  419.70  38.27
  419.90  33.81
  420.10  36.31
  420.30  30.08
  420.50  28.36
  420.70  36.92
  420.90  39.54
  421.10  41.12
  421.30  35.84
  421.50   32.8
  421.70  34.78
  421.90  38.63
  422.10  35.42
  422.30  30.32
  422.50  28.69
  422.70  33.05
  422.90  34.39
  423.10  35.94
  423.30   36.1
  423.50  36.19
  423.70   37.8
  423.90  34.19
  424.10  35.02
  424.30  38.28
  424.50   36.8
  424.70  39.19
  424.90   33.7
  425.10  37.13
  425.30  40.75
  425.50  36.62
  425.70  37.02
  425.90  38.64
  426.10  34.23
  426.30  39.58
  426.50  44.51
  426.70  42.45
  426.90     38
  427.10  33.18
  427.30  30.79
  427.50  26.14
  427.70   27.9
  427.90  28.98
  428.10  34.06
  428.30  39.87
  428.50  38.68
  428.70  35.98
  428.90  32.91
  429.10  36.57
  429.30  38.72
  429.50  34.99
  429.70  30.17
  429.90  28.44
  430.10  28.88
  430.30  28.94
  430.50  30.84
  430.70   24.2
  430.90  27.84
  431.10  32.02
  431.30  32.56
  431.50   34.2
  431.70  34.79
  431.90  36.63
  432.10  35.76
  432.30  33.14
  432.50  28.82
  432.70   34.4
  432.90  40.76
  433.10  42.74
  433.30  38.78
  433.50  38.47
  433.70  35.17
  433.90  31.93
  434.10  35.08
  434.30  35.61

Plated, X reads 0.294 nm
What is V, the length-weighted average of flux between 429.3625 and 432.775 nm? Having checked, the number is 31.6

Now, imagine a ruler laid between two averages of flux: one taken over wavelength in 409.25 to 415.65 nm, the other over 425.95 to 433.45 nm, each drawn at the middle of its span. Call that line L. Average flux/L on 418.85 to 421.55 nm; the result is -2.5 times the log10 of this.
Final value -0.06 mag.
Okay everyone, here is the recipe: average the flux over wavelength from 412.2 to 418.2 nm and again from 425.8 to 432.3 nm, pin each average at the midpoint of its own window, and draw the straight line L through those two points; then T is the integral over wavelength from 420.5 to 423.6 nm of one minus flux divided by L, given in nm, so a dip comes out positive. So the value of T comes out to -0.14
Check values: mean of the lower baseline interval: 33.5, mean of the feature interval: 35.1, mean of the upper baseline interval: 33.8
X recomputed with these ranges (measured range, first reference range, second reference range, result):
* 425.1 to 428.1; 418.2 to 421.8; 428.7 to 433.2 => -0.149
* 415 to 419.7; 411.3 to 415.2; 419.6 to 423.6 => 0.139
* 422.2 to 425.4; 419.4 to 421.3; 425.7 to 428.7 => 0.017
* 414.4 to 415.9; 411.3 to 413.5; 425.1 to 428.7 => 0.087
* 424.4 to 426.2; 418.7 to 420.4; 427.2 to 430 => -0.174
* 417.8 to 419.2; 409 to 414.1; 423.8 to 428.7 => 0.055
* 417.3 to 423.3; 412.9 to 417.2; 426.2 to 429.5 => 0.106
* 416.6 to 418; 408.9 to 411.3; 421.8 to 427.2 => 0.070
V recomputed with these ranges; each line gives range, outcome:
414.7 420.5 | 33.4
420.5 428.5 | 35.7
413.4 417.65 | 33.8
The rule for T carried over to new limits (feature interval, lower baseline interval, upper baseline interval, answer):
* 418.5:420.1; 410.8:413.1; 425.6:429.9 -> -0.026 nm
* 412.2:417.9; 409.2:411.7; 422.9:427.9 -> -0.305 nm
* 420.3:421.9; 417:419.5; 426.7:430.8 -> -0.129 nm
